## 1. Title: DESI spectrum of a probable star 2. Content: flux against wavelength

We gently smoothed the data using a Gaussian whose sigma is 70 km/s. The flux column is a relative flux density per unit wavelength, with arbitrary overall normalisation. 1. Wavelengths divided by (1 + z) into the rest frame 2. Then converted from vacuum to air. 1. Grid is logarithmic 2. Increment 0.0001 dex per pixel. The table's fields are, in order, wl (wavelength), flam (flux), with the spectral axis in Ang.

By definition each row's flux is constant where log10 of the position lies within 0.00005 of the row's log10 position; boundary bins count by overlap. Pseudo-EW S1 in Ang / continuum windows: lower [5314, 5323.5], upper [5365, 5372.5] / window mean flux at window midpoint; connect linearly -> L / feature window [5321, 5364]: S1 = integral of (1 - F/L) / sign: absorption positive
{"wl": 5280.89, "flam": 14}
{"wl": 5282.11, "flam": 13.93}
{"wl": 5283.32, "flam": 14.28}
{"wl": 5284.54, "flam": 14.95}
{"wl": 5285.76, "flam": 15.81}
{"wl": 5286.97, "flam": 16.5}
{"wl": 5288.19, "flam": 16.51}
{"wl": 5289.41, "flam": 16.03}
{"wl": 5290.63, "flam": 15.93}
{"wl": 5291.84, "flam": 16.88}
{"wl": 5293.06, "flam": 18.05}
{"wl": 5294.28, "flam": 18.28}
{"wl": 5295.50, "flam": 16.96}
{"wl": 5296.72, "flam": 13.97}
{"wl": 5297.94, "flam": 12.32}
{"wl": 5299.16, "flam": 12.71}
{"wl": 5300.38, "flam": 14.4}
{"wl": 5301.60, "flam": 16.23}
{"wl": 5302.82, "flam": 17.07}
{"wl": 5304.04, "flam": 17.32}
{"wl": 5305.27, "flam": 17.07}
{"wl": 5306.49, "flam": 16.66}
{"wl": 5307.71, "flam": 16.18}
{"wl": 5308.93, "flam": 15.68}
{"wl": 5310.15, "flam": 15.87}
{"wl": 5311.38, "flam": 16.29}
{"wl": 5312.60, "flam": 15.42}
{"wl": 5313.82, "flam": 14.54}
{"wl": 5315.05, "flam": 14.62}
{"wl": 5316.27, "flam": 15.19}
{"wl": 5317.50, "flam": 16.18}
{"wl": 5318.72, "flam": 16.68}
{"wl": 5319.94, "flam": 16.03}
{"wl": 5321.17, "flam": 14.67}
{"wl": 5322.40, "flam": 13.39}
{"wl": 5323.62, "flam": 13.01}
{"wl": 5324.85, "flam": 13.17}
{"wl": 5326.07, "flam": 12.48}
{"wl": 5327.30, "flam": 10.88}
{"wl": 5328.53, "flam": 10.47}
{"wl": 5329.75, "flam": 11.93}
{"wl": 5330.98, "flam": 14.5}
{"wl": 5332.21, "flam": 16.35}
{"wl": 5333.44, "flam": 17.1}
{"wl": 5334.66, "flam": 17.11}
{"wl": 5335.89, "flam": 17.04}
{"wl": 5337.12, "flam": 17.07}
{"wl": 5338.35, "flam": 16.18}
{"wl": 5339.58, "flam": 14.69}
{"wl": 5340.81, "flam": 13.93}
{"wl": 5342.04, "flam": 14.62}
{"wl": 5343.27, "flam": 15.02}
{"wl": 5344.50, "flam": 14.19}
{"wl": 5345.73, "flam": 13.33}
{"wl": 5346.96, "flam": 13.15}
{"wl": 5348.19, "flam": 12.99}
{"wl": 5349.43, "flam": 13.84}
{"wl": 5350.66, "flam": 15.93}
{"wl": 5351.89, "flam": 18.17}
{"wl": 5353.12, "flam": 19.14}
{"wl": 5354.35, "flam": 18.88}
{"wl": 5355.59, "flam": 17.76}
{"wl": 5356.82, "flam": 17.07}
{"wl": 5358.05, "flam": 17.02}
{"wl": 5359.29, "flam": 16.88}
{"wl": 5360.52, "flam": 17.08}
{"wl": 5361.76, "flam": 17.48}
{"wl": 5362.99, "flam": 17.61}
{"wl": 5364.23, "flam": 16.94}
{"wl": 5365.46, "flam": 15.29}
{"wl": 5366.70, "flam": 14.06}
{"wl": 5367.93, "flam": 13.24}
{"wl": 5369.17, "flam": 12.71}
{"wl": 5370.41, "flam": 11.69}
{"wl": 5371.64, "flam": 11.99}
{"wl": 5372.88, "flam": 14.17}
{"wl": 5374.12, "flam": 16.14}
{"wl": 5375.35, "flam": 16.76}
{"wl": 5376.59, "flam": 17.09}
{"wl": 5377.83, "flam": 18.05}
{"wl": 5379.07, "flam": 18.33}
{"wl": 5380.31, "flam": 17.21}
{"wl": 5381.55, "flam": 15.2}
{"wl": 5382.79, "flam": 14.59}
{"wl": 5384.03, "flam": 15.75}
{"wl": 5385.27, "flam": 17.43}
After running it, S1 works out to -3.58 Ang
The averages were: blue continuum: 15.1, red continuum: 13.1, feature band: 15.3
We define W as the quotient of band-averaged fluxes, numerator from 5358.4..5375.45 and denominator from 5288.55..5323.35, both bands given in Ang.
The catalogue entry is 1.0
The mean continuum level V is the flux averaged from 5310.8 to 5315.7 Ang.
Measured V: 15.2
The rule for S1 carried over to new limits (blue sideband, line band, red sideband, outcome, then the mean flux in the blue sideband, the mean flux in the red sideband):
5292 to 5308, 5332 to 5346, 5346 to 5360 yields 0.58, 16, 16.4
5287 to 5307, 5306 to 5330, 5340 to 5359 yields 2.12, 16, 15.7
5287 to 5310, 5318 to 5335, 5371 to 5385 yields 2.03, 16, 16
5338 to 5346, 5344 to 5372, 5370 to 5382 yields -0.79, 14.6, 15.7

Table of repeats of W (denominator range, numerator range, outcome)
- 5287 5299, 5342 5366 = 1.01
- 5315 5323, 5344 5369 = 1.04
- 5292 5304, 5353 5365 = 1.12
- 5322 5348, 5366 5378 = 1.01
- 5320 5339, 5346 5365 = 1.15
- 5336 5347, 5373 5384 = 1.11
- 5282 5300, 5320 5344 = 0.93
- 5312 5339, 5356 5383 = 1.07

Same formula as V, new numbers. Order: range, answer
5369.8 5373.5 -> 12.6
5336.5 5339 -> 16.6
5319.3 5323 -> 14.7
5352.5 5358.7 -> 18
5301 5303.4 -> 16.7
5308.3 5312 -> 15.9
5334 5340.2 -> 16.4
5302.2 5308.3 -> 16.9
